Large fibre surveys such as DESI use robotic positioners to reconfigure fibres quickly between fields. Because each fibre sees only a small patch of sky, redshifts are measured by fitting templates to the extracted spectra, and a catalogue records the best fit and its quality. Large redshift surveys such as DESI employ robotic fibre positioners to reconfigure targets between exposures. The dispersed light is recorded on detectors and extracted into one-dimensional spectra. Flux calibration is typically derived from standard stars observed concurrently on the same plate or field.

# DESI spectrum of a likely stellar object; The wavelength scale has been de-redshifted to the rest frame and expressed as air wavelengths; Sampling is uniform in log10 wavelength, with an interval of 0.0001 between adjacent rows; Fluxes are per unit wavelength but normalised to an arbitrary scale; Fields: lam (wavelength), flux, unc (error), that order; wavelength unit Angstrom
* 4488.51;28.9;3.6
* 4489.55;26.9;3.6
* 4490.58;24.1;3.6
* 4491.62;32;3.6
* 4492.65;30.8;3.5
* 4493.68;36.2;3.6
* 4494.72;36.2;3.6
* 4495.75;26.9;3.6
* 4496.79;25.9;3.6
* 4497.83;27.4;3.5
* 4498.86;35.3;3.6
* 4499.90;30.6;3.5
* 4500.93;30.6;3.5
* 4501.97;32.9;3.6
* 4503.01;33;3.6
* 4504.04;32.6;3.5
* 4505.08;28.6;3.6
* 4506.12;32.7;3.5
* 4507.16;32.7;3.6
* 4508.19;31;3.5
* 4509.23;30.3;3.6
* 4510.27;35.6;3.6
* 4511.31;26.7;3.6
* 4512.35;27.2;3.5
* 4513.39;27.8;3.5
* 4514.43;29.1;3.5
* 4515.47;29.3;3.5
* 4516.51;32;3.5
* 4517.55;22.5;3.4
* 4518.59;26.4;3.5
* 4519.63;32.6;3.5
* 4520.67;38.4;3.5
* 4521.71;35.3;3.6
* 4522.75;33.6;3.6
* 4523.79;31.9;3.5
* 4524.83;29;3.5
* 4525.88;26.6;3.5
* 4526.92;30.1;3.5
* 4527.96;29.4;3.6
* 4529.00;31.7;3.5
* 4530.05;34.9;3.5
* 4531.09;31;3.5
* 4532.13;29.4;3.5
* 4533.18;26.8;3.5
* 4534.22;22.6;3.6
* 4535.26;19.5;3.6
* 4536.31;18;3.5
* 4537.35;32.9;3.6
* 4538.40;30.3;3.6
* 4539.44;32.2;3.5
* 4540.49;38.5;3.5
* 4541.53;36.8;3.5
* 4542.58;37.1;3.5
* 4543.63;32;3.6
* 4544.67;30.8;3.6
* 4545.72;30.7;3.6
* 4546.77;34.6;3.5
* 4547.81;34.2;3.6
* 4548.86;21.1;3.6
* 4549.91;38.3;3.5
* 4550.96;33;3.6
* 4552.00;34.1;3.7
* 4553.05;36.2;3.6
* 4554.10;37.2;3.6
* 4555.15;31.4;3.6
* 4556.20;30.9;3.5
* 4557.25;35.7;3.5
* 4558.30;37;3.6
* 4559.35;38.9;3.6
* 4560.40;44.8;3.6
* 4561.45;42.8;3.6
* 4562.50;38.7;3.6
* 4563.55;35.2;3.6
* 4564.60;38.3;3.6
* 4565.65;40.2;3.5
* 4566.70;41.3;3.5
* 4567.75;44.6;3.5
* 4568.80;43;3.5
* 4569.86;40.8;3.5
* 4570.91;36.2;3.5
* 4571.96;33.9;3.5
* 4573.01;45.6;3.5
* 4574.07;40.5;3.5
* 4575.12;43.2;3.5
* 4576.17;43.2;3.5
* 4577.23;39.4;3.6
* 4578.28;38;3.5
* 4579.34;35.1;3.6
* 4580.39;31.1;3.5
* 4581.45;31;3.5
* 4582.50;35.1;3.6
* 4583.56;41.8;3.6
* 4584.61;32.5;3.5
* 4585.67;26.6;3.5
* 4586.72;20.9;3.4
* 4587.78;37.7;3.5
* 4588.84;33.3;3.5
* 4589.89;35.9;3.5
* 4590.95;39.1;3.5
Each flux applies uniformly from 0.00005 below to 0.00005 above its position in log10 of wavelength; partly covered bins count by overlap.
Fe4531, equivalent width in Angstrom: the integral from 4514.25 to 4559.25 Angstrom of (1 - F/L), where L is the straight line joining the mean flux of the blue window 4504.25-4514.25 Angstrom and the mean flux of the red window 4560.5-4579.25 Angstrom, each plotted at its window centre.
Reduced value 4.4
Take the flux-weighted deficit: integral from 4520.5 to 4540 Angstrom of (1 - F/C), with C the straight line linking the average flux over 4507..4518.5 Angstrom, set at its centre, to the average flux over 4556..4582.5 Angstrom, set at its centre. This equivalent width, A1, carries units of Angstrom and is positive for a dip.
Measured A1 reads 1.6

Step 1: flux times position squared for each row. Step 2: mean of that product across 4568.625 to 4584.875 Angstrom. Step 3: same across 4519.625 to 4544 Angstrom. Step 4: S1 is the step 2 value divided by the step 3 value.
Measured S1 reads 1.26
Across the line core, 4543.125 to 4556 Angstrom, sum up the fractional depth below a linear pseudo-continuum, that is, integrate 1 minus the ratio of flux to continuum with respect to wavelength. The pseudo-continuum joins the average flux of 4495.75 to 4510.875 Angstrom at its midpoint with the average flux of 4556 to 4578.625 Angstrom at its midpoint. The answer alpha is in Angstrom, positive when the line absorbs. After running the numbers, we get 1.6 Angstrom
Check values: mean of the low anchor 31.2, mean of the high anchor 39.8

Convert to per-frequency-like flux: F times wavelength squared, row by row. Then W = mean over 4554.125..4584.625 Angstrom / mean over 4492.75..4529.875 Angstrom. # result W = 1.28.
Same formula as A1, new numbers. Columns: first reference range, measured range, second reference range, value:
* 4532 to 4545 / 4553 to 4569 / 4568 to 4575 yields -0.6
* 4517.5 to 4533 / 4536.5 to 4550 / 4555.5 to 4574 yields 0.9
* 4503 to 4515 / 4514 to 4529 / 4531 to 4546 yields -0.1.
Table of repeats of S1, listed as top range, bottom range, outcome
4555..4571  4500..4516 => 1.30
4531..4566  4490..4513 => 1.10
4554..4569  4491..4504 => 1.26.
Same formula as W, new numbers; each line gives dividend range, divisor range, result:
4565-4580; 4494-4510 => 1.33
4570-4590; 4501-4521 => 1.21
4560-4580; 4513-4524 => 1.33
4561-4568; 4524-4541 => 1.40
